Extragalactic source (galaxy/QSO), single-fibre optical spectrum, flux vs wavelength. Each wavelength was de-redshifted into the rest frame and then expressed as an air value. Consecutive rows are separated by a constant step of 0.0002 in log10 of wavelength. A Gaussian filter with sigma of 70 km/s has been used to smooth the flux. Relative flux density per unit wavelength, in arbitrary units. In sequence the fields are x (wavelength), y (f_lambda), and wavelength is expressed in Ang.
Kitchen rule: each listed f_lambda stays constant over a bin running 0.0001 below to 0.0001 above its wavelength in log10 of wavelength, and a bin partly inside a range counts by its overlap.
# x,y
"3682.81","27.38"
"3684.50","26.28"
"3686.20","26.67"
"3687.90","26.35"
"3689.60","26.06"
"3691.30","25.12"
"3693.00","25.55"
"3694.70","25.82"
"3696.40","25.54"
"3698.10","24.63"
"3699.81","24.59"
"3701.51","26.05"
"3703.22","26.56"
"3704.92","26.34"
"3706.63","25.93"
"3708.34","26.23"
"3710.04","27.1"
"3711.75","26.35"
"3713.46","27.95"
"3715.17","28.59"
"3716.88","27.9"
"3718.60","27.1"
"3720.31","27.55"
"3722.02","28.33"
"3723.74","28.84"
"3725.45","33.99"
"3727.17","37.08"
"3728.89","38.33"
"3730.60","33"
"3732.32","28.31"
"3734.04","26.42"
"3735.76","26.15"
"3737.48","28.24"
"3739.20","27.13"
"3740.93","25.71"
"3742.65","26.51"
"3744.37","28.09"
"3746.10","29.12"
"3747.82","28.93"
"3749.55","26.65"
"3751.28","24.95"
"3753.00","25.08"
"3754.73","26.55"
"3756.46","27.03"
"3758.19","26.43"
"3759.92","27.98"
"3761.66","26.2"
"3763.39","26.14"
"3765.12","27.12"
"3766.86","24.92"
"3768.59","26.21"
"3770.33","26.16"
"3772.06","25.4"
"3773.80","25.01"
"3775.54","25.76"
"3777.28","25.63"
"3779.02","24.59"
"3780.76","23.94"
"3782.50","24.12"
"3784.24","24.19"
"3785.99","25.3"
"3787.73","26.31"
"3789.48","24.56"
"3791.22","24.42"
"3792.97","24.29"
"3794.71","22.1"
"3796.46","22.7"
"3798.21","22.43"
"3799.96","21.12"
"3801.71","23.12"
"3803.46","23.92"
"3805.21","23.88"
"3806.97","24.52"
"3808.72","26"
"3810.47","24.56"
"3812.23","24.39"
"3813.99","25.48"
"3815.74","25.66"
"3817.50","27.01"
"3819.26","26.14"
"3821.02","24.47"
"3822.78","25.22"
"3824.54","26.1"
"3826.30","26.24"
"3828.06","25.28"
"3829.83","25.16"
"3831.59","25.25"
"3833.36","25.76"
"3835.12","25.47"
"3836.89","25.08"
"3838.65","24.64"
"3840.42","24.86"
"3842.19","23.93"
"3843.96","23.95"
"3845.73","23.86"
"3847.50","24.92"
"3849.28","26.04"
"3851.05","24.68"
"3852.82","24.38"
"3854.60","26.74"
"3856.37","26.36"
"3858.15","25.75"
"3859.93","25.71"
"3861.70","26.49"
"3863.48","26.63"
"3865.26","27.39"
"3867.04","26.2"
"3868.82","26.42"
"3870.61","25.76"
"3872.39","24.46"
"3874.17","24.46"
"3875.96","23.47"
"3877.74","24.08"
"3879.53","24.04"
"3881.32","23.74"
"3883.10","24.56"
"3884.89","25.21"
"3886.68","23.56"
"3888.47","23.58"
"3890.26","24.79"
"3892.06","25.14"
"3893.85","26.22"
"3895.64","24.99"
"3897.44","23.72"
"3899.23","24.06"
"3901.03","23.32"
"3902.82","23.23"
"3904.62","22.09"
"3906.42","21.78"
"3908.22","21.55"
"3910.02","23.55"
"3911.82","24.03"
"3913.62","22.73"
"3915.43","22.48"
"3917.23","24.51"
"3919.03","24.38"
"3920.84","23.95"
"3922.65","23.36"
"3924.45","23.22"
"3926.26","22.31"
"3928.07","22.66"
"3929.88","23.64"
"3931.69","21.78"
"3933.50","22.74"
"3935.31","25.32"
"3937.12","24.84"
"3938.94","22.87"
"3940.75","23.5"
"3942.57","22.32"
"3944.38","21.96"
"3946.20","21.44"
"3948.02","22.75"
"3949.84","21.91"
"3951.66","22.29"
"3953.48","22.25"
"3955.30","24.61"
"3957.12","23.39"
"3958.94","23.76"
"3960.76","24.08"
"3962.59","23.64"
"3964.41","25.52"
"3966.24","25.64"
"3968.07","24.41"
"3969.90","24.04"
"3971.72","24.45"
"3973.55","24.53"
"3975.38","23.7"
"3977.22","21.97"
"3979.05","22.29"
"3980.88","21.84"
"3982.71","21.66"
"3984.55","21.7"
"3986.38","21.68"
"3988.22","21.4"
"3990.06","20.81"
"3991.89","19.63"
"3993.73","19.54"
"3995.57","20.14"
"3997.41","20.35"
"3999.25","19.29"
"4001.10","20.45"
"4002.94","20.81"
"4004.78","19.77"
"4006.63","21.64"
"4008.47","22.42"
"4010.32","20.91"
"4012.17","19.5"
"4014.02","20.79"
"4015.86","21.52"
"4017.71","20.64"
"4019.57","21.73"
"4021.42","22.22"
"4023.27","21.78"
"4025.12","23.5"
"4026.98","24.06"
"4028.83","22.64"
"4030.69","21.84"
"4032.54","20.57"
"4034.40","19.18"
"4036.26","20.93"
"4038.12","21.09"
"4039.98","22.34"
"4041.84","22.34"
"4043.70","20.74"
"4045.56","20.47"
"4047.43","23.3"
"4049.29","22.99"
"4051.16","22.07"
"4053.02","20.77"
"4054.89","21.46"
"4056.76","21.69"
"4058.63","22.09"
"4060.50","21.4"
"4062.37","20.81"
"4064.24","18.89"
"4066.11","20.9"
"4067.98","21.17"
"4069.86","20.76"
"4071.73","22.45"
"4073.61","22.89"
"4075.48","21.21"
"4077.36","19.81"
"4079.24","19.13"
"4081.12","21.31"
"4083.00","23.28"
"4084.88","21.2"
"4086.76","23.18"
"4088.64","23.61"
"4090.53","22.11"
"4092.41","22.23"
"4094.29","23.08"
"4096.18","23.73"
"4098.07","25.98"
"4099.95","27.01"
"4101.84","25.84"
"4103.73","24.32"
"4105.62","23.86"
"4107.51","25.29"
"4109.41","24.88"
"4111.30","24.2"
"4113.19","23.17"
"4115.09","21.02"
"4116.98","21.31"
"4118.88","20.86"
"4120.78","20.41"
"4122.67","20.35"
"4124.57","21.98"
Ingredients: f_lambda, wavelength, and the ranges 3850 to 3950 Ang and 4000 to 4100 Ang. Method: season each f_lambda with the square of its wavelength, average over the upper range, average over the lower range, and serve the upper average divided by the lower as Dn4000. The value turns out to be 1.0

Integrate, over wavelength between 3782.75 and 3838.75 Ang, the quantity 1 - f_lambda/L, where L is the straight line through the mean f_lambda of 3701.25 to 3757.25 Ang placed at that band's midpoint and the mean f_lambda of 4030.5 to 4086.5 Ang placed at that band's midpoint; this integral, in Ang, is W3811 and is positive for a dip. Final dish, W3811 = 3.7 Ang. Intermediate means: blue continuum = 28.1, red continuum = 21.3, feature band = 24.7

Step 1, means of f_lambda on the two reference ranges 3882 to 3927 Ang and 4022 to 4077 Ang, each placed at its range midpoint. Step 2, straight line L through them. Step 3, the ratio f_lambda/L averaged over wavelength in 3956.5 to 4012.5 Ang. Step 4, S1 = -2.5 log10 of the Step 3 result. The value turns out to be 0.02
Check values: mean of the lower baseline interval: 23.7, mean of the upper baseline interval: 21.6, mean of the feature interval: 22.1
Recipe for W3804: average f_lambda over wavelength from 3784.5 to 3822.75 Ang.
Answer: 24.4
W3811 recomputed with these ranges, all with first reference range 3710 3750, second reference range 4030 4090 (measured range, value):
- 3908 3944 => 1.7 Ang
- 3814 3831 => 0.7 Ang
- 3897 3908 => 0.9 Ang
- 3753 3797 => 4.1 Ang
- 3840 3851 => 0.7 Ang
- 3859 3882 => 0.4 Ang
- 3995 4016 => 1.9 Ang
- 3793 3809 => 2.4 Ang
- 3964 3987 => 0.1 Ang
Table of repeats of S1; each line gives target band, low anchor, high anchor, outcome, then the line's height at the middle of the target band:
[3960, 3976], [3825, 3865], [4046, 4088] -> -0.06 mag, 23.2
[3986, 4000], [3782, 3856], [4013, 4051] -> 0.10 mag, 22.3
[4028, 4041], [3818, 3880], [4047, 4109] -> 0.09 mag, 23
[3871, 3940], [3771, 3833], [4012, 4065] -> -0.02 mag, 23.3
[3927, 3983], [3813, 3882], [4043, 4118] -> 0.03 mag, 24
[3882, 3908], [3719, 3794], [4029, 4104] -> 0.04 mag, 24.8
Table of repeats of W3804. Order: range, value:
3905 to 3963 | 23.1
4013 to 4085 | 21.5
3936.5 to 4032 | 22.2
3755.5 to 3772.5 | 26.4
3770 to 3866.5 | 25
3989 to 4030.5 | 21.1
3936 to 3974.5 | 23.5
